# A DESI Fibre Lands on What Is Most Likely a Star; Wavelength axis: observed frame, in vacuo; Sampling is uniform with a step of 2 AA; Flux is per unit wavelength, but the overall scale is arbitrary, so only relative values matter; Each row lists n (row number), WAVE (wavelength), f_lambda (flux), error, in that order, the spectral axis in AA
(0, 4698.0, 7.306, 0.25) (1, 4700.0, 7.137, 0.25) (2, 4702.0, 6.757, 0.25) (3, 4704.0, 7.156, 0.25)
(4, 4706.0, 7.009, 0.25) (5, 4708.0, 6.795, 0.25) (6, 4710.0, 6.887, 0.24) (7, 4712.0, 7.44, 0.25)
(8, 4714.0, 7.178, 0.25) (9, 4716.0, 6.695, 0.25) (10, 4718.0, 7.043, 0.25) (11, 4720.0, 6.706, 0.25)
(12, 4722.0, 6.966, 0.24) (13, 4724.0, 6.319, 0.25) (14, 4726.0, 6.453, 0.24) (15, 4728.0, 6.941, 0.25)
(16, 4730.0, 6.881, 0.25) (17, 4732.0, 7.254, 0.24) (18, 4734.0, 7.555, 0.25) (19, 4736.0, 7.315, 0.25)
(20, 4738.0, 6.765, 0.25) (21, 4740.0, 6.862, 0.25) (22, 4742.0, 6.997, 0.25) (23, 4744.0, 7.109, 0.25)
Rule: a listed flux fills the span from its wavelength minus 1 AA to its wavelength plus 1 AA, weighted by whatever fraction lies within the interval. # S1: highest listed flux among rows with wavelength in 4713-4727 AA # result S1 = 7.178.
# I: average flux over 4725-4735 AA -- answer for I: 7.02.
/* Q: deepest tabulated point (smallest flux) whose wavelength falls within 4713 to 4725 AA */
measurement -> 6.319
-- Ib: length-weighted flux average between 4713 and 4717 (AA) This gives 6.94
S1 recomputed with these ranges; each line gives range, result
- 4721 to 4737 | 7.555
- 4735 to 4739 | 7.315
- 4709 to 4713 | 7.44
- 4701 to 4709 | 7.156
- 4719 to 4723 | 6.966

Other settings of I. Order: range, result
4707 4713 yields 7.04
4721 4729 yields 6.67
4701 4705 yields 6.96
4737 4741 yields 6.81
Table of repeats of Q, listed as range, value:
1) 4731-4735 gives 7.254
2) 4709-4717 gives 6.695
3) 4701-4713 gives 6.757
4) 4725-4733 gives 6.453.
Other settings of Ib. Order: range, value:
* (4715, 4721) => 6.81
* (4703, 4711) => 6.96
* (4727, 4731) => 6.91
